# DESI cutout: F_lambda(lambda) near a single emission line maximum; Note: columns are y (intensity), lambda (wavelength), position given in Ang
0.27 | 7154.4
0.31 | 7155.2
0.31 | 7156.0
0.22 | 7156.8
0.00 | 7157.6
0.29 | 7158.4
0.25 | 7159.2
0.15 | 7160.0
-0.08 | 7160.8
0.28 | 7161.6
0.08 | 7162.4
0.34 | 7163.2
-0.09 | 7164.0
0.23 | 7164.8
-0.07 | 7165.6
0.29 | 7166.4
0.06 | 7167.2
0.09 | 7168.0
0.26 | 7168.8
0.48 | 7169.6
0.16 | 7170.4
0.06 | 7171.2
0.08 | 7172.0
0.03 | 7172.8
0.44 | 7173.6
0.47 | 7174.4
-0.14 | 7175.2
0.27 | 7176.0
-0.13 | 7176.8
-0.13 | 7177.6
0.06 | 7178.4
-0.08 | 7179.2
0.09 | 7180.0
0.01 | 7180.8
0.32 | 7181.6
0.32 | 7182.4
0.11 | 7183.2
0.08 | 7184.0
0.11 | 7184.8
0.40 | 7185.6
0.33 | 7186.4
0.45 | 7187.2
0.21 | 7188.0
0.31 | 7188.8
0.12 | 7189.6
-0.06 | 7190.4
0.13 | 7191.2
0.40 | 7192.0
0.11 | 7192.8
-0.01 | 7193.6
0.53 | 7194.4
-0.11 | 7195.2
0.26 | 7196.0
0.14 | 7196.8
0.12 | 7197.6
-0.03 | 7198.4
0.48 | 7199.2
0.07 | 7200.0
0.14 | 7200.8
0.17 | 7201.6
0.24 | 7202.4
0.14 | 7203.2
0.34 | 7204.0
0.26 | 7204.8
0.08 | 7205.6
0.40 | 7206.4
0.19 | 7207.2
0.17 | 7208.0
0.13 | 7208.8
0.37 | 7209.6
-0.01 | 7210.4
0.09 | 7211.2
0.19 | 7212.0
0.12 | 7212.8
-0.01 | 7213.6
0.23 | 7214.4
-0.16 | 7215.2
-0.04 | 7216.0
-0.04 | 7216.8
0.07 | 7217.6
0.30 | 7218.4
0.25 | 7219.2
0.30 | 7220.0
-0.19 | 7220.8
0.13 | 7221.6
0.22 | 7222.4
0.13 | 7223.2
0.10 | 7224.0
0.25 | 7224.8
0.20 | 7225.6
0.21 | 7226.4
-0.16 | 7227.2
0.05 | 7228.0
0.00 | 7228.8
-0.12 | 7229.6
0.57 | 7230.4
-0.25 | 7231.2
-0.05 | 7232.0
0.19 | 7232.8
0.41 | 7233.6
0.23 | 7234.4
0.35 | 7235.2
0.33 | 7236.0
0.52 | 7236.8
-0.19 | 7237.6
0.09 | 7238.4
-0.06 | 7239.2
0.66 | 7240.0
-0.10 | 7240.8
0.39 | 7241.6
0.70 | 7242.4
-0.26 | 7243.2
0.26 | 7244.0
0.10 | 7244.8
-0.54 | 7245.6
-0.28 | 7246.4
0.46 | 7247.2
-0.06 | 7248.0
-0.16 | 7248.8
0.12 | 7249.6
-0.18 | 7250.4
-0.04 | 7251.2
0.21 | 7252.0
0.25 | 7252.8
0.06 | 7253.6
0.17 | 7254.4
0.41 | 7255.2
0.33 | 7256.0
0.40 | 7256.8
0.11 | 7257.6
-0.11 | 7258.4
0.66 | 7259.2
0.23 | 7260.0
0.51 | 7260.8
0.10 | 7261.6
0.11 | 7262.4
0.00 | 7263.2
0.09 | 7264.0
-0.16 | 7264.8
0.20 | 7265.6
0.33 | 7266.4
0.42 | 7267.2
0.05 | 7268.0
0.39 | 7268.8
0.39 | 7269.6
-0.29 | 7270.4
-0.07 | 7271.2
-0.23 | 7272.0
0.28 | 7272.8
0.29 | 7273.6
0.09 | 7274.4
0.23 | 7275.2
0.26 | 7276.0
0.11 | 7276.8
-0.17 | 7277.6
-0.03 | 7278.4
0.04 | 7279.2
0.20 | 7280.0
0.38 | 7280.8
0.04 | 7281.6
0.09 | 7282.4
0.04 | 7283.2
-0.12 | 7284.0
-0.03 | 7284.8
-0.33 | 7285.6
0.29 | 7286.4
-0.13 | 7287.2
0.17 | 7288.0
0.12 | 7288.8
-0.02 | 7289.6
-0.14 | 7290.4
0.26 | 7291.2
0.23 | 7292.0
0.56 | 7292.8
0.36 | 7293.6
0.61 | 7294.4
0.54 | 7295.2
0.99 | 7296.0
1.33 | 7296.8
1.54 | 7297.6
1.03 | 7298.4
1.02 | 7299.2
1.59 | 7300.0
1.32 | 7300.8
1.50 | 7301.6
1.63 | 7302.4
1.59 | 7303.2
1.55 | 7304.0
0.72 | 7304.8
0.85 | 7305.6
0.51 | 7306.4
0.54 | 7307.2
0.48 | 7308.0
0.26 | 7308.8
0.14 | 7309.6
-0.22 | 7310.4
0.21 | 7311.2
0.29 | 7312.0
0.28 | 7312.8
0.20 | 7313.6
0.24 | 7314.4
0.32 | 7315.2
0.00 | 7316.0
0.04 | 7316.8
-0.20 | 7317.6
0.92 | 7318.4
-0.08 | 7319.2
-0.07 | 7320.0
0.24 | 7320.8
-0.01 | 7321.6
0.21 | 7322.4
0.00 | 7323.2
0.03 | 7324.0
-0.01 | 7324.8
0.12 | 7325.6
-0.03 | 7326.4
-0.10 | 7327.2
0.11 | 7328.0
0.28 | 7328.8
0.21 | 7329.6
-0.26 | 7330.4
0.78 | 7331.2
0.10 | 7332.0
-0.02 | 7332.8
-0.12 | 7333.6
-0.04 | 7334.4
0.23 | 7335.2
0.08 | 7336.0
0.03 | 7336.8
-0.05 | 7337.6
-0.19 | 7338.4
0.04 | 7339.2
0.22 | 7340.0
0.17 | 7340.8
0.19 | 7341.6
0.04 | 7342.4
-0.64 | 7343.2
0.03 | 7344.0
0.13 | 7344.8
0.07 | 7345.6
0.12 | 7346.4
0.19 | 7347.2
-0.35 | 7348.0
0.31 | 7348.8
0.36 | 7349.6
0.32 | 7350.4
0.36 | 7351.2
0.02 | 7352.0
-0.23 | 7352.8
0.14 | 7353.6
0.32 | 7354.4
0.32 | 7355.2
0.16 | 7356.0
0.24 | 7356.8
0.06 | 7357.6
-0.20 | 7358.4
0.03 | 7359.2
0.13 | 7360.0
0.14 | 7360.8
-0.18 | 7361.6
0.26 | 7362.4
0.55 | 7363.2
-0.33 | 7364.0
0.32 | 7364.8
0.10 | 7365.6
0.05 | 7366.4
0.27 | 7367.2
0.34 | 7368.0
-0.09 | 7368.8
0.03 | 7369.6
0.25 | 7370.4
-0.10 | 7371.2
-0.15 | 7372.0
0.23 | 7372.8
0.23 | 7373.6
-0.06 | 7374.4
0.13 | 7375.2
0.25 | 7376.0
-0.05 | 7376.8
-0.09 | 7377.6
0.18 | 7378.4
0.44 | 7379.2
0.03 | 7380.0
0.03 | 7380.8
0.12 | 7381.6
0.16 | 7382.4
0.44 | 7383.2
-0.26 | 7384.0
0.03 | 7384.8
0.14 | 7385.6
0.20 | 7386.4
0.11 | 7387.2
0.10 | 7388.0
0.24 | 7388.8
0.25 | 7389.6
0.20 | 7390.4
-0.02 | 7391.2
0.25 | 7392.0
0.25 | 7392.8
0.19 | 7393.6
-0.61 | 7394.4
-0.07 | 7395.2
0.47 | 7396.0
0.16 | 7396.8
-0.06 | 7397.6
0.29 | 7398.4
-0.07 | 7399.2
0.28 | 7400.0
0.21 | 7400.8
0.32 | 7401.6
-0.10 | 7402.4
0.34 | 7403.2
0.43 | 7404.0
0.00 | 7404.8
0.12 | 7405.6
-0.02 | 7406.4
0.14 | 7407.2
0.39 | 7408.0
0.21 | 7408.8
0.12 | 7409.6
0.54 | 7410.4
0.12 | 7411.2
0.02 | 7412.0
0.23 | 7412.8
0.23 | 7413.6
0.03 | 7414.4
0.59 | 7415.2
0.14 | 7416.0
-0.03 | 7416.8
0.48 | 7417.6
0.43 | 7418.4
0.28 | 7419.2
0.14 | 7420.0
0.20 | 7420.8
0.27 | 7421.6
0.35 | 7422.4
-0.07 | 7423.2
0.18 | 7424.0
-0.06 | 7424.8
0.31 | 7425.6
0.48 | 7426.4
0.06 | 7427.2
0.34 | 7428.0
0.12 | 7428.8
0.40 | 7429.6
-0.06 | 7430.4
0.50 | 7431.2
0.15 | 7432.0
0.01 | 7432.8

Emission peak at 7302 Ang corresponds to [O II] 3727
